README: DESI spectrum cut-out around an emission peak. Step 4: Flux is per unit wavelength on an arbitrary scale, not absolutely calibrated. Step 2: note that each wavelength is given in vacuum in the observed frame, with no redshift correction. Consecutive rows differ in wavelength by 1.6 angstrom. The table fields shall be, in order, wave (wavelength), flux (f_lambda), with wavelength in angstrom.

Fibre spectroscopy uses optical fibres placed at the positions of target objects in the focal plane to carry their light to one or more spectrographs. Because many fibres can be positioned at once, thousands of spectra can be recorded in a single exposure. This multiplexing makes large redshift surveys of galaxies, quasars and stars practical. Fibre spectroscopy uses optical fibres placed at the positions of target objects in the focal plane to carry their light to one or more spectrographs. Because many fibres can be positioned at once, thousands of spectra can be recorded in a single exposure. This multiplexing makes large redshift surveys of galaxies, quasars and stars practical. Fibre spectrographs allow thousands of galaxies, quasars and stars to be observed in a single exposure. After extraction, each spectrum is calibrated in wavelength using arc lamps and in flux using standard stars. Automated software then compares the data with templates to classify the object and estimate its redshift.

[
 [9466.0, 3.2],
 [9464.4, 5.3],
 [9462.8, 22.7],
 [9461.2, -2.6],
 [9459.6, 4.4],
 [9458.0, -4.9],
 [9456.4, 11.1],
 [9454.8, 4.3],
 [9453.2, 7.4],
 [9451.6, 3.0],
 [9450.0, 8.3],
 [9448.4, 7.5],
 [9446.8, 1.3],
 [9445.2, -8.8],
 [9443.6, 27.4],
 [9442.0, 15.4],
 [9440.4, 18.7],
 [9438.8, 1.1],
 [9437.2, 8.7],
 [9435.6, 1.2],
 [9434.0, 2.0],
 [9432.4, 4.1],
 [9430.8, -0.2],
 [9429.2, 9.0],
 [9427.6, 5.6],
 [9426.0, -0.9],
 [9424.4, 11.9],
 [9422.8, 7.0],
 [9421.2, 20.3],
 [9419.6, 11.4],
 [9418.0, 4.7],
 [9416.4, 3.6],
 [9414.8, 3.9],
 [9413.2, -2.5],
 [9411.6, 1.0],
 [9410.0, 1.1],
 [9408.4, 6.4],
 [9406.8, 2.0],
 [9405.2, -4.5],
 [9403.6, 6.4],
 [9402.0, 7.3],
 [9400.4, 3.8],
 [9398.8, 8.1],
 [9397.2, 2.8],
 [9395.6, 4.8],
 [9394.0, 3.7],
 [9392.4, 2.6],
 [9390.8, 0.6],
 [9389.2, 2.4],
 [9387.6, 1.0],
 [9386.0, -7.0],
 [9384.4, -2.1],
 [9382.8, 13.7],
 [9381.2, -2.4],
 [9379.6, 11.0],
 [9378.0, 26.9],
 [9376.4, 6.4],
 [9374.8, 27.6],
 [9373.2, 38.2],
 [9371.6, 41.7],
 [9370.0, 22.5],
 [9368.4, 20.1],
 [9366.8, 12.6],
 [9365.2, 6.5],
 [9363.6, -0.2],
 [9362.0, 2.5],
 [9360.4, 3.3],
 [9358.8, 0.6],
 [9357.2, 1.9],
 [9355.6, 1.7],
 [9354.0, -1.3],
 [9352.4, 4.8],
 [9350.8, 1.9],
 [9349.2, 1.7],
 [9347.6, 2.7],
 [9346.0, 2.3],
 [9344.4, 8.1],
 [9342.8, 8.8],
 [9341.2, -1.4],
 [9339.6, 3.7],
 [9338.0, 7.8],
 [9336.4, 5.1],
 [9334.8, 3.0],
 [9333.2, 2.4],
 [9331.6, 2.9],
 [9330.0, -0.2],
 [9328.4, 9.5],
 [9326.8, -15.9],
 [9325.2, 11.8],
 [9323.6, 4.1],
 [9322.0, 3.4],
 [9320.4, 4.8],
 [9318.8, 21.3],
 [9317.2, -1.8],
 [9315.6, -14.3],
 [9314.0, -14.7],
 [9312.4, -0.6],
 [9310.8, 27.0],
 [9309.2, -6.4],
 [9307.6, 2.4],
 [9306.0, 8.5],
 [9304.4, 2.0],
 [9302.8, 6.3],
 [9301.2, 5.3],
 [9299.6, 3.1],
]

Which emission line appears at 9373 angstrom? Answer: [O III] 5007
